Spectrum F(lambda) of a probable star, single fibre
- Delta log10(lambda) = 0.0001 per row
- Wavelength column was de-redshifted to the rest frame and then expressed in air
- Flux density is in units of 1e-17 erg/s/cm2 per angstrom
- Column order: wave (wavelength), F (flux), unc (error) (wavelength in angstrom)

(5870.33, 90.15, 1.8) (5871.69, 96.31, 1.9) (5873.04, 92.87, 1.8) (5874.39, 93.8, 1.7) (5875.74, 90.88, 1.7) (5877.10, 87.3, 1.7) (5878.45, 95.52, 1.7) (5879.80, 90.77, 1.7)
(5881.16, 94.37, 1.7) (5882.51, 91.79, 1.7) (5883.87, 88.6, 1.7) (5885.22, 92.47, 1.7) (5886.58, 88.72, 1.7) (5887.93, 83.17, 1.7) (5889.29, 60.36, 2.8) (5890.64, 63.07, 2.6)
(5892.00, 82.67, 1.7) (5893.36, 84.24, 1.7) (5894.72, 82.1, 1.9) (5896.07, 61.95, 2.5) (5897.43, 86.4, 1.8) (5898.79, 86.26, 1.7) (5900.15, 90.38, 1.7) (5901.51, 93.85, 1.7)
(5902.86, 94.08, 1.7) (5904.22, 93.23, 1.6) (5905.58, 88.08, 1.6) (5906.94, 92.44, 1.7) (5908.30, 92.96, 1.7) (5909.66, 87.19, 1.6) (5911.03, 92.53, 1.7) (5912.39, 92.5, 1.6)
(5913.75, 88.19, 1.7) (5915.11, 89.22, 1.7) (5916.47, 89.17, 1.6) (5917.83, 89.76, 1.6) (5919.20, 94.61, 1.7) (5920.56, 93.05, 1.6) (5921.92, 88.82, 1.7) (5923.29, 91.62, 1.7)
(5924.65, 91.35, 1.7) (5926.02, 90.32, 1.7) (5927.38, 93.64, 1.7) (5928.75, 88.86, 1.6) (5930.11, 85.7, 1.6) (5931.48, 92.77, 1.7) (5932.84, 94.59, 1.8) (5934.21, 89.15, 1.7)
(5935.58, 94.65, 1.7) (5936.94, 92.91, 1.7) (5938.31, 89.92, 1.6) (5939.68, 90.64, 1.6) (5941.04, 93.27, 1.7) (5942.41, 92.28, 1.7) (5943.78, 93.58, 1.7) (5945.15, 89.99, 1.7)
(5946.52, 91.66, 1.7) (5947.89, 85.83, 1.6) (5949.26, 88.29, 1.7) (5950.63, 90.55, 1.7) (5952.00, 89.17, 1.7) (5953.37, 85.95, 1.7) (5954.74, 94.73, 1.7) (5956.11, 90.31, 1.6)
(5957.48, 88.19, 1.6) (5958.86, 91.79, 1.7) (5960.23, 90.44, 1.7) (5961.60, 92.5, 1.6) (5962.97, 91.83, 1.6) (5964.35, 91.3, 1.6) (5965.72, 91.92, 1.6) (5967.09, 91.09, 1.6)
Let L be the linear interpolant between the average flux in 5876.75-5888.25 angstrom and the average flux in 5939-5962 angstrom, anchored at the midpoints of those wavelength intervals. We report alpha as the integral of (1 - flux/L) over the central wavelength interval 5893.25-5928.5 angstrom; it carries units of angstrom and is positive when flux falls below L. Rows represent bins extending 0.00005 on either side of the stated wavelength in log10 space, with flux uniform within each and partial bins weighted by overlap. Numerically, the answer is 0.5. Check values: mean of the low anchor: 90.7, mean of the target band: 89.2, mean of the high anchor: 90.5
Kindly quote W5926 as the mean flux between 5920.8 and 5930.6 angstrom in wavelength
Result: 90.3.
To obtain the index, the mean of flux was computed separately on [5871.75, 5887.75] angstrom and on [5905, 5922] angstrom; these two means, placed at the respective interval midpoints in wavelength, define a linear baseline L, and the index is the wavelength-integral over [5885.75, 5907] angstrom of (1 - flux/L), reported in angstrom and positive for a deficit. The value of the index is 1.9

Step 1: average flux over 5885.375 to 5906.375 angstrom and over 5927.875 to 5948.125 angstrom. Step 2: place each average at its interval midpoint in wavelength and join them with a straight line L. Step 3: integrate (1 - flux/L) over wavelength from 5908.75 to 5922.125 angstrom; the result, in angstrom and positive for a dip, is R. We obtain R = -0.6 angstrom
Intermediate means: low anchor 82.9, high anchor 91.2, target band 90.6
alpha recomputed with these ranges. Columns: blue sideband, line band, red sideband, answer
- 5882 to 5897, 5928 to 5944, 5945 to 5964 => -0.8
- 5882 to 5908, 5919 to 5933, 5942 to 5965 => -0.6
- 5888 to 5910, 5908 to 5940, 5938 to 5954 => -1.4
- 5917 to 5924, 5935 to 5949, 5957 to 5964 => 0.0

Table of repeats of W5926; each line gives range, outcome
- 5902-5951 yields 91.1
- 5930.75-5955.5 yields 91.1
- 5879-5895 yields 83.6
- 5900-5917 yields 91.1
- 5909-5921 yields 90.6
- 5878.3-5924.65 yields 87.4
